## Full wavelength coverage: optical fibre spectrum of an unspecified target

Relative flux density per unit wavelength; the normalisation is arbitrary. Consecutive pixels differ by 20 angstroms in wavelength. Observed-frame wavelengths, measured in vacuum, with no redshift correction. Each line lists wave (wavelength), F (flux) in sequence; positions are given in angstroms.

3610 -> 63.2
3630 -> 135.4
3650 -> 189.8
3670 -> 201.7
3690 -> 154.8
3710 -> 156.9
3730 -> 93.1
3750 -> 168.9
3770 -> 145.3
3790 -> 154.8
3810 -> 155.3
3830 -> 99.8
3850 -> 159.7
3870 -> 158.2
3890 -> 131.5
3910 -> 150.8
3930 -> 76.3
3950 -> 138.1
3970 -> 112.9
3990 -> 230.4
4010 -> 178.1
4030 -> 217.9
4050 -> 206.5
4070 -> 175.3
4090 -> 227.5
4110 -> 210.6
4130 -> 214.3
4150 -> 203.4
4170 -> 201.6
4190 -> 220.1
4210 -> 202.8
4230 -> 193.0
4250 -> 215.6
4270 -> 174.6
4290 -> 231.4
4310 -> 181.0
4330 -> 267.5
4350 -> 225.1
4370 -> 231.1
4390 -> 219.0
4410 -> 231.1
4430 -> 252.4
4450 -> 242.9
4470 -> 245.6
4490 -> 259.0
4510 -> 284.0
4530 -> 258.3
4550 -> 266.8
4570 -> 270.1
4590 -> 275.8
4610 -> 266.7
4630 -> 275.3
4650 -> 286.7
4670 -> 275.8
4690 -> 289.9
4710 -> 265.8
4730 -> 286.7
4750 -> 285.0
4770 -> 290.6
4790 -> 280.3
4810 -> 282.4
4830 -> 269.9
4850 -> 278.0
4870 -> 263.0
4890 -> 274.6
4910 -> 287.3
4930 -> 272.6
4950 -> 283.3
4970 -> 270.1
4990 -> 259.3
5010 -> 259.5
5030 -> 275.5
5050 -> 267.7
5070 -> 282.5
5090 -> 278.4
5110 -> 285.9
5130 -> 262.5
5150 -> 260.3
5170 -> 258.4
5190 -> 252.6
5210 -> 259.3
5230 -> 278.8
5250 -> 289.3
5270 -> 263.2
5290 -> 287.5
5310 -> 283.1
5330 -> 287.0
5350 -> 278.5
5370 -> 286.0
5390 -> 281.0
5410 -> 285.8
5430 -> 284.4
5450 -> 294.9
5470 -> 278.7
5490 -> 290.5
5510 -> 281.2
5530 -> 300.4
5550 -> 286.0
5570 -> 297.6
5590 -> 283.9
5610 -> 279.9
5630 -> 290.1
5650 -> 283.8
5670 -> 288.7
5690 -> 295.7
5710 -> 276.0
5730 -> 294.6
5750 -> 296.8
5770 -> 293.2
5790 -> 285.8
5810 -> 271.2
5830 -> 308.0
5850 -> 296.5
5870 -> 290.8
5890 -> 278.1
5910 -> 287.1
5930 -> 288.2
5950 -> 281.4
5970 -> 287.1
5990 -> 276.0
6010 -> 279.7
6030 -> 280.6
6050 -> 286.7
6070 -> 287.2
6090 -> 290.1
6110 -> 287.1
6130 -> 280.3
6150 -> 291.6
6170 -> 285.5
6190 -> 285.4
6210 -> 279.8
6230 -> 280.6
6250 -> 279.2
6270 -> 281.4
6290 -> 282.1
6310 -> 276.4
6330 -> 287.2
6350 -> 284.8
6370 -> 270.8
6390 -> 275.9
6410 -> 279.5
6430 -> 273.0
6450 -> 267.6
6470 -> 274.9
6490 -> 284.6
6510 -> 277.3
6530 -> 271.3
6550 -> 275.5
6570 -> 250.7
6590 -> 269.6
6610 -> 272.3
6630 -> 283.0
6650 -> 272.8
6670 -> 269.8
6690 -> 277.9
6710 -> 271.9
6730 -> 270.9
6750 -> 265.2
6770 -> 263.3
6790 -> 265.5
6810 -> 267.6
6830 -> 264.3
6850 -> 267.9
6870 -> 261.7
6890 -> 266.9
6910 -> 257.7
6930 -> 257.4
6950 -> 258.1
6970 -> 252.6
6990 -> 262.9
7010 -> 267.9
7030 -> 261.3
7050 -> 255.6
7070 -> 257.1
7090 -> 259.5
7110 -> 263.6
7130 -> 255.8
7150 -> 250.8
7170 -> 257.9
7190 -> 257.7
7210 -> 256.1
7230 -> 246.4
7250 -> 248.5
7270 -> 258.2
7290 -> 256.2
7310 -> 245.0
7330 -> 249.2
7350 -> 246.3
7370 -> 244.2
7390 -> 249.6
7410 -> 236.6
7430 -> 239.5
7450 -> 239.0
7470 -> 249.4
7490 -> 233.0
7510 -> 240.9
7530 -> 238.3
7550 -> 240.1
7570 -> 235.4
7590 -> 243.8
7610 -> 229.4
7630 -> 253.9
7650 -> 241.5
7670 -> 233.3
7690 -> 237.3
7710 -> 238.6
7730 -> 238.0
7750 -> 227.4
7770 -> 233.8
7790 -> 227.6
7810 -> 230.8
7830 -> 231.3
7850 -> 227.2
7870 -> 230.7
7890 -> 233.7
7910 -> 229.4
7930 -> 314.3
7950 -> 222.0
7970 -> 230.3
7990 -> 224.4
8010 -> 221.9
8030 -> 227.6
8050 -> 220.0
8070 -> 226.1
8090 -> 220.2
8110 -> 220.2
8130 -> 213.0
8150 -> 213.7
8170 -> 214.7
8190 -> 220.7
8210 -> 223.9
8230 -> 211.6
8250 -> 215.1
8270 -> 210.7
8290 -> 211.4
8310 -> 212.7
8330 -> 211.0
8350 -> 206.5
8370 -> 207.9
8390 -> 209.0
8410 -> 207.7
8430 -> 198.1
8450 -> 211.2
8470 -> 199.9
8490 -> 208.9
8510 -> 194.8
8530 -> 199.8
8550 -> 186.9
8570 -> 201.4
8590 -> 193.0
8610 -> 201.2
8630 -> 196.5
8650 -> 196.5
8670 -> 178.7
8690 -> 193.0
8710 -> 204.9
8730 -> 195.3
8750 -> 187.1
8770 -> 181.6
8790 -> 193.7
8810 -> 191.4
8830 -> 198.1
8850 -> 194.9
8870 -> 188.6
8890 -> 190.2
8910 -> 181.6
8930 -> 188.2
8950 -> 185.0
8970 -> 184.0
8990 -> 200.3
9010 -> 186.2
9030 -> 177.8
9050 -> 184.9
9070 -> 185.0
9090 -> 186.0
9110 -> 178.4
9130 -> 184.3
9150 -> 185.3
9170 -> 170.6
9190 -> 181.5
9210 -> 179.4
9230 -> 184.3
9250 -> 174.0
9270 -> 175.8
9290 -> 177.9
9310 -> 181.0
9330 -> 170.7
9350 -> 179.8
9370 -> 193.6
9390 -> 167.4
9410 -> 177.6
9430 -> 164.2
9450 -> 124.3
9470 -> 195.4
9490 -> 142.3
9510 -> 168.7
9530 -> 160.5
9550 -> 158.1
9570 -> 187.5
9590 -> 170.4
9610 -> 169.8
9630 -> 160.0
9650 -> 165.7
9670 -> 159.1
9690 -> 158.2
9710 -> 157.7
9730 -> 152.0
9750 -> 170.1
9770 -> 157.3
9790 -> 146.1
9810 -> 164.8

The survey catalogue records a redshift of 0.001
